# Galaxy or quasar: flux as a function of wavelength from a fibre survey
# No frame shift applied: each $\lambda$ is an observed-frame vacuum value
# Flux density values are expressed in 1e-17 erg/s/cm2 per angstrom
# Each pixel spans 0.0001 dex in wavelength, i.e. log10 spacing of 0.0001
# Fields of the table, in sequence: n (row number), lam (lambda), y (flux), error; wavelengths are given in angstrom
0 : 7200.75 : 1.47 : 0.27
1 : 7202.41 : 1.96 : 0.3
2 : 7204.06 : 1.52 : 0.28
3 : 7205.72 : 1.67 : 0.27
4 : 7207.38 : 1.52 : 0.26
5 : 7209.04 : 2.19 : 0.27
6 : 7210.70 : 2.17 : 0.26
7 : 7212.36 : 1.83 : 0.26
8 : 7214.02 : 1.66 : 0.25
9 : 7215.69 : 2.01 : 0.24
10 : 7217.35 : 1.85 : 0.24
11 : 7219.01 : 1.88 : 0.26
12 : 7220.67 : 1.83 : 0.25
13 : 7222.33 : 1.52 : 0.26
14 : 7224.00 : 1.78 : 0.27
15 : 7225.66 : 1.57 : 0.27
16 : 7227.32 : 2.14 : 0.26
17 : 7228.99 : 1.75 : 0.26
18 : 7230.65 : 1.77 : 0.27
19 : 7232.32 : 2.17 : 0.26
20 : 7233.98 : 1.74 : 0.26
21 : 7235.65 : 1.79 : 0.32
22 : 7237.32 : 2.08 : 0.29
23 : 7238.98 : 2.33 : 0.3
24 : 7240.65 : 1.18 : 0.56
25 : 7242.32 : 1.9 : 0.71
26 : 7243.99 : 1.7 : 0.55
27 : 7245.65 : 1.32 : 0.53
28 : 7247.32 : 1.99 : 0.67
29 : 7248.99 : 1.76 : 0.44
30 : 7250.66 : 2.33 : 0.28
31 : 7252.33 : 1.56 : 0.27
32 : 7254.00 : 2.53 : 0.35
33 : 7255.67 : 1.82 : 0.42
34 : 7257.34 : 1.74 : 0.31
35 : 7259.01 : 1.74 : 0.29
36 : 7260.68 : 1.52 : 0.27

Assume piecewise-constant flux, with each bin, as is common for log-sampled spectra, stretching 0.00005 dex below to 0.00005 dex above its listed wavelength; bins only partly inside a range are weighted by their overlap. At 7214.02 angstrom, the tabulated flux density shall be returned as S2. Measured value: 1.66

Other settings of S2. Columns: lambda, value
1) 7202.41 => 1.96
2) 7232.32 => 2.17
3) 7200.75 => 1.47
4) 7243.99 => 1.7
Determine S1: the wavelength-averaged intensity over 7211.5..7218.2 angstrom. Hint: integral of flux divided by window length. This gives 1.84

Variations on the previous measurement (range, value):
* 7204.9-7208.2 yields 1.59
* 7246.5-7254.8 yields 2.03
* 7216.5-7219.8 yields 1.87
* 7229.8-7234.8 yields 1.9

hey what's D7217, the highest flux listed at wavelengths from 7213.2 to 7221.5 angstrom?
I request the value 2.01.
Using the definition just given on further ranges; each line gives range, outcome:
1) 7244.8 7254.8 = 2.53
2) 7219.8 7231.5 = 2.14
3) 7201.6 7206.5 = 1.96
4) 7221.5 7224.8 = 1.78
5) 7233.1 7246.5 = 2.33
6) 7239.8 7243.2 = 1.9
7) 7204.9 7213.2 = 2.19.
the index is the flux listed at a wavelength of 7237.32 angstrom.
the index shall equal 2.08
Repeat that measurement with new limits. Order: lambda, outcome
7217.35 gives 1.85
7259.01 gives 1.74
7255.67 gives 1.82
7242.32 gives 1.9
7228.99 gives 1.75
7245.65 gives 1.32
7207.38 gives 1.52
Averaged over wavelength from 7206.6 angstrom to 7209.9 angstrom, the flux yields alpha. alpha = 1.86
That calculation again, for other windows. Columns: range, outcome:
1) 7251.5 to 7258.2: 1.91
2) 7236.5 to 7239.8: 2.21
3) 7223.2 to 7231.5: 1.8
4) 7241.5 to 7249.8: 1.73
